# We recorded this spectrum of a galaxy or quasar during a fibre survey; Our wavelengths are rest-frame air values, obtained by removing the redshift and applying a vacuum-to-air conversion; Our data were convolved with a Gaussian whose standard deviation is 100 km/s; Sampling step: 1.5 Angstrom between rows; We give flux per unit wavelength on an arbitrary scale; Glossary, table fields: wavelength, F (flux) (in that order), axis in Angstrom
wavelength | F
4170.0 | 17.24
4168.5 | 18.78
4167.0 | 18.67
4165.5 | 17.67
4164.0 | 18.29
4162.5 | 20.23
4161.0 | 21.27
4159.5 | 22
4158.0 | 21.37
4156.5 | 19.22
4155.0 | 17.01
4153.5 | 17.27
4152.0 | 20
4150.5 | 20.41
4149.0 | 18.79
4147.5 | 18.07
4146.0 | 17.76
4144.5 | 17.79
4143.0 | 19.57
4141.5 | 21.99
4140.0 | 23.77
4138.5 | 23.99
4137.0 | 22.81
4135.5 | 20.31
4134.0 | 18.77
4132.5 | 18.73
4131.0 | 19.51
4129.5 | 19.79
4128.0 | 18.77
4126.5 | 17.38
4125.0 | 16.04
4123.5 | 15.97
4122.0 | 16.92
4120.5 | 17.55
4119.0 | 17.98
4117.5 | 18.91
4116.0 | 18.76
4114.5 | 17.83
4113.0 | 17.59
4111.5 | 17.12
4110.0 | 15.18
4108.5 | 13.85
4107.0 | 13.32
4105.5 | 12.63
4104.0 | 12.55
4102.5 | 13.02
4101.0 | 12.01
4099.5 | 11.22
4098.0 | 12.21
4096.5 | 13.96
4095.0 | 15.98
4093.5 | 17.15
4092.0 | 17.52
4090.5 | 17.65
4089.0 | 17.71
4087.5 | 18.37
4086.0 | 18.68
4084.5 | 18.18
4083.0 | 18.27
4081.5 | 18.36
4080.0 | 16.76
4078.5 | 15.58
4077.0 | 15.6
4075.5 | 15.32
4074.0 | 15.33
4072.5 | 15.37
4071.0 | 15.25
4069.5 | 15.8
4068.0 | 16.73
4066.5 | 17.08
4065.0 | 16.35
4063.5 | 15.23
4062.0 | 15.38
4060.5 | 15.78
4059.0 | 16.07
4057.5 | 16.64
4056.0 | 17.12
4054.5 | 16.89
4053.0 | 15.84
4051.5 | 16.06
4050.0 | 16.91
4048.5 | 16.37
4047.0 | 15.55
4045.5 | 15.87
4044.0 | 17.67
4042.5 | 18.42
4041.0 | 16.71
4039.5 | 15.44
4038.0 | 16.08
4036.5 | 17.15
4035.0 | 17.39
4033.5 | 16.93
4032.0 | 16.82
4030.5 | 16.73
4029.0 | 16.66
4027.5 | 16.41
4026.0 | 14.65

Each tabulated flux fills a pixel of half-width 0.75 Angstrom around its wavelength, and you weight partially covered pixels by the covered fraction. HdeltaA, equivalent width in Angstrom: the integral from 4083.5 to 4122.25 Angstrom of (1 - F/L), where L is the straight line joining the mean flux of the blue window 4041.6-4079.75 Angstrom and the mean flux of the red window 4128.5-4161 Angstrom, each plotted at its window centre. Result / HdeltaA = 4.6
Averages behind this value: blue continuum 16.2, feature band 15.9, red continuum 20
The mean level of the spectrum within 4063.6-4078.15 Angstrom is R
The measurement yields 15.8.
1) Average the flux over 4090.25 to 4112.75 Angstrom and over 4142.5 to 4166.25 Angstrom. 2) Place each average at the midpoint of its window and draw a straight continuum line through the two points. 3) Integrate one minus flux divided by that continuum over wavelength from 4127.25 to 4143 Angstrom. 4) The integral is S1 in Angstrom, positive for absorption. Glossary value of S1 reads -3.0 Angstrom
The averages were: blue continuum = 14.4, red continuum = 19.2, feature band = 20.8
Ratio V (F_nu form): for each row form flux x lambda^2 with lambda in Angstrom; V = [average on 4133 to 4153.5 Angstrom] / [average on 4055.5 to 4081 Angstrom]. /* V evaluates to 1.31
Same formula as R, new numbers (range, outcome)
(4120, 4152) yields 19.3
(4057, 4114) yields 15.7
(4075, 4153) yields 17.4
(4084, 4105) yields 15.4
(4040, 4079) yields 16.2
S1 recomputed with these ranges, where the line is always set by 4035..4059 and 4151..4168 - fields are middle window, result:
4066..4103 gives 3.2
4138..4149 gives -0.7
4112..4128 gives 0.7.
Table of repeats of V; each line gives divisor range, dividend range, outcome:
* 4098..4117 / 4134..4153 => 1.42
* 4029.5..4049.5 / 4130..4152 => 1.27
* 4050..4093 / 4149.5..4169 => 1.22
